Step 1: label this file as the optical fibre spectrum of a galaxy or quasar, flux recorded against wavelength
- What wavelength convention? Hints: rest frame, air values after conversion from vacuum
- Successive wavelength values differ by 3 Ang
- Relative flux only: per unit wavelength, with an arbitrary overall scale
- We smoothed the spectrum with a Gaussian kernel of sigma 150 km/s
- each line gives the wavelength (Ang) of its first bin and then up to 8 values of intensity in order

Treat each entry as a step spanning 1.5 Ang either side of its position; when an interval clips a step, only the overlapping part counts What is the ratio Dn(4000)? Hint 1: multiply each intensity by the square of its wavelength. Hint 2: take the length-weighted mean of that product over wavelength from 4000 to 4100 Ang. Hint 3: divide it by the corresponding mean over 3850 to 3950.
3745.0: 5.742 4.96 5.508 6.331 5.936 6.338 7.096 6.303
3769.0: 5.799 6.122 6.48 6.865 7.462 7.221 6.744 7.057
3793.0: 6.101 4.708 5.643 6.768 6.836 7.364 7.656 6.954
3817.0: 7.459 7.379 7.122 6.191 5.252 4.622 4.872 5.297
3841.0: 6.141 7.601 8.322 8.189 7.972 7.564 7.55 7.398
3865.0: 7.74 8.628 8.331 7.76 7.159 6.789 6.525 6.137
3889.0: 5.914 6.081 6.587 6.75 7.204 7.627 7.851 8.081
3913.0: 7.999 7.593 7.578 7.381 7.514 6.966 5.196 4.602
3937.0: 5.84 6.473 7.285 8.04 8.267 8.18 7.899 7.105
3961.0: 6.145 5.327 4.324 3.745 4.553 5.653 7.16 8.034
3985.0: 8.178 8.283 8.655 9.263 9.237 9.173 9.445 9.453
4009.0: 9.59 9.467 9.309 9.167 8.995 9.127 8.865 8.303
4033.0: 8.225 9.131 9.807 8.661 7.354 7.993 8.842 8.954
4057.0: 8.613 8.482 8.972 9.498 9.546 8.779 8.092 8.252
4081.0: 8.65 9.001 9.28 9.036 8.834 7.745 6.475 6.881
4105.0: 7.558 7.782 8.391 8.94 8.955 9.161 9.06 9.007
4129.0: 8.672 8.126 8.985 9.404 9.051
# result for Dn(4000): 1.32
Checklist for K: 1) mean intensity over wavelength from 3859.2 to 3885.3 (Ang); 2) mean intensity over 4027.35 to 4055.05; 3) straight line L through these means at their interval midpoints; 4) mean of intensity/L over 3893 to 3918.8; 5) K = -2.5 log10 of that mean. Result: 0.040 mag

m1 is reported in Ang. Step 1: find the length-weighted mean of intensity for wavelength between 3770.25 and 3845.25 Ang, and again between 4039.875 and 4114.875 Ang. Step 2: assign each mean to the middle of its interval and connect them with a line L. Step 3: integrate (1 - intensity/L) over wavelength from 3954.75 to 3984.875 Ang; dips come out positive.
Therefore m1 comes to 6.4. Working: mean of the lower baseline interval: 6.47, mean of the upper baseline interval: 8.43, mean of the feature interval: 6.02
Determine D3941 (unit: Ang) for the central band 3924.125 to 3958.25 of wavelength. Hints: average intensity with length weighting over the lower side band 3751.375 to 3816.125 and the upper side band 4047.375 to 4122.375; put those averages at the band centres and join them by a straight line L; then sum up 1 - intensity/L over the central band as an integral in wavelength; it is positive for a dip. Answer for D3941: 2.95 Ang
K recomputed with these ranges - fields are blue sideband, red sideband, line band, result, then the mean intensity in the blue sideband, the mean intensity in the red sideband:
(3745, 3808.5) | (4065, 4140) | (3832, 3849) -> 0.073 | 6.33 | 8.56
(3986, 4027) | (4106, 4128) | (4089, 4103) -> 0.134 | 9.14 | 8.73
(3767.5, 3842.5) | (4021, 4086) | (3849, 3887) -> -0.081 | 6.4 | 8.73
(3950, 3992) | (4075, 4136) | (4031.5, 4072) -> -0.139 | 6.66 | 8.43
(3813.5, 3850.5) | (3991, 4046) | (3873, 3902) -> 0.093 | 6.52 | 9.04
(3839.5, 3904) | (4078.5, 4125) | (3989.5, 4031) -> -0.155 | 7.26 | 8.39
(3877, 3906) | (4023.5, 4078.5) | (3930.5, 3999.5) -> 0.108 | 6.67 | 8.71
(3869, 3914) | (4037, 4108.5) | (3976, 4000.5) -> -0.060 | 7.13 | 8.48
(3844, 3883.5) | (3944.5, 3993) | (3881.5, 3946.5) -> 0.069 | 7.71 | 6.87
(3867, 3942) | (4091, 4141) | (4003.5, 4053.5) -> -0.143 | 6.97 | 8.4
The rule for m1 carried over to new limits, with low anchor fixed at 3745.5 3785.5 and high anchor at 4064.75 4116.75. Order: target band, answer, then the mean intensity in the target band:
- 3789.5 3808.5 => 0.81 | 6.26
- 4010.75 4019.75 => -1.57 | 9.3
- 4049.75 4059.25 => -0.70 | 8.78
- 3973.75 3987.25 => 0.95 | 7.16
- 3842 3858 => -2.32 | 7.86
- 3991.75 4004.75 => -2.39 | 9.25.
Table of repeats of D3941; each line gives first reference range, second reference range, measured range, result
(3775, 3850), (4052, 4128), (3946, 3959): -0.56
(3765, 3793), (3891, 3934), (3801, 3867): -0.97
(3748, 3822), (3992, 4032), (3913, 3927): 0.97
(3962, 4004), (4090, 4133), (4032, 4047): -1.89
